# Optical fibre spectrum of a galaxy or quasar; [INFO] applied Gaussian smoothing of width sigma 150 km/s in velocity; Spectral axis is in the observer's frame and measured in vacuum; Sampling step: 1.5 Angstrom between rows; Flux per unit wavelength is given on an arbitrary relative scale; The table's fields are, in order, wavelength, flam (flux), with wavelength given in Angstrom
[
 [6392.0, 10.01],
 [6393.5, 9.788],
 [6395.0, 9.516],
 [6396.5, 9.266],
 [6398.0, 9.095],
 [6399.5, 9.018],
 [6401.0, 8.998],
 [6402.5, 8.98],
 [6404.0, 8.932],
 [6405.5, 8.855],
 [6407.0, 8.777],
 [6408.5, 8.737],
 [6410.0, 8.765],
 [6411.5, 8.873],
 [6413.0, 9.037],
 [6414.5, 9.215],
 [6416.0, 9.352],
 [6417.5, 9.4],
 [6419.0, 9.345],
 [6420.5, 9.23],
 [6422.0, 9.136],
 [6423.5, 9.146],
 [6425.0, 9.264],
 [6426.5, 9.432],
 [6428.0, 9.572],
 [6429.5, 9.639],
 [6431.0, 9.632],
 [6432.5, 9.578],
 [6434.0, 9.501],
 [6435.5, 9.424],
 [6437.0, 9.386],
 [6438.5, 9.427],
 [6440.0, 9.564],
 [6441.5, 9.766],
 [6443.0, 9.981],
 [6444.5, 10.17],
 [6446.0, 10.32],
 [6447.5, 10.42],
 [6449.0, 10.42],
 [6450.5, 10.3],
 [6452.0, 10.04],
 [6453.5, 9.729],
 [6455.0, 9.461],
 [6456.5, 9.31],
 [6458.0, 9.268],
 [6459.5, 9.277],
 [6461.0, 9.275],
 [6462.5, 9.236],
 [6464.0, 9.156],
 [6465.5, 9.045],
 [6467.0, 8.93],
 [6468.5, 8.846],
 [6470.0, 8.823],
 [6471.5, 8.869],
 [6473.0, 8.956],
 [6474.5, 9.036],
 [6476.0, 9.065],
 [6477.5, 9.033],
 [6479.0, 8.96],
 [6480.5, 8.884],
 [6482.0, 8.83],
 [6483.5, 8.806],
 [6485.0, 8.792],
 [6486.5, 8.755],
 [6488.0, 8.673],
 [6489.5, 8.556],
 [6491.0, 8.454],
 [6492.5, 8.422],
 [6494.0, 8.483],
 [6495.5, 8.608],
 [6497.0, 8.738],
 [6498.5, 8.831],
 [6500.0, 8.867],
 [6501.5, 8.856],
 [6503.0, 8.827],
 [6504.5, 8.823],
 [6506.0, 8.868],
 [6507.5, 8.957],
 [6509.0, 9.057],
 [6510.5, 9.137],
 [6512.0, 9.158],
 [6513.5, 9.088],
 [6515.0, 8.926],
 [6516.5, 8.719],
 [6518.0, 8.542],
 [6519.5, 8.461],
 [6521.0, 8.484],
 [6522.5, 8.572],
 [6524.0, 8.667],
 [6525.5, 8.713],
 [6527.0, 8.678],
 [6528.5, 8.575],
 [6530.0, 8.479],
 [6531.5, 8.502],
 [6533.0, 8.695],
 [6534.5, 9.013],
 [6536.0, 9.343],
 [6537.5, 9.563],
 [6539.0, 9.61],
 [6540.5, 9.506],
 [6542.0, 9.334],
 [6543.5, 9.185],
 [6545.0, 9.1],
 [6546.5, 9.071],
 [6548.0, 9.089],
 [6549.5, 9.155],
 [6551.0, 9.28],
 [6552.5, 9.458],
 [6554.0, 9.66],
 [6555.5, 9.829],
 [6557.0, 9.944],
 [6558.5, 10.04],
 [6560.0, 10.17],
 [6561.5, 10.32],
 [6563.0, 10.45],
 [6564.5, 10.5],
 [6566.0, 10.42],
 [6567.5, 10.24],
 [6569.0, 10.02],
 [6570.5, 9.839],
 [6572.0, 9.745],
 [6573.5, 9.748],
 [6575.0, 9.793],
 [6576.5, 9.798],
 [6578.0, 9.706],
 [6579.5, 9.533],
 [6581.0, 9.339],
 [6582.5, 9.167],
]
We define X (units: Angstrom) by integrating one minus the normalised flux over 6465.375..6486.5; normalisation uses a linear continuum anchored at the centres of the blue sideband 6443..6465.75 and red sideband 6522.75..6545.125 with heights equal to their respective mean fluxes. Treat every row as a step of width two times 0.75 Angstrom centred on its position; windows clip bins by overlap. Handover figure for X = 1.4 Angstrom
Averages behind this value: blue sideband 9.72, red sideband 8.99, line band 8.91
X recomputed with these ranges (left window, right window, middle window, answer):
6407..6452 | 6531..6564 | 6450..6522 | 4.12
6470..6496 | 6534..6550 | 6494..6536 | 1.25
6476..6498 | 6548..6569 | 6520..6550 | 1.81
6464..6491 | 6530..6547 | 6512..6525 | 0.49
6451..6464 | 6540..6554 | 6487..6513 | 1.59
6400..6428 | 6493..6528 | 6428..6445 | -1.15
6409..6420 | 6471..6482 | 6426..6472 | -2.57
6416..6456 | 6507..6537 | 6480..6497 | 0.87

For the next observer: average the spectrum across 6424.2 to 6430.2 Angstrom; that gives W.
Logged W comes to 9.47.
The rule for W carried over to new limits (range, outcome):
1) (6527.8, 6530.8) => 8.53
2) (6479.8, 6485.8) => 8.83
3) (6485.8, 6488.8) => 8.71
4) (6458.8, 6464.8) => 9.23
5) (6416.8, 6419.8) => 9.37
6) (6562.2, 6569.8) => 10.3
